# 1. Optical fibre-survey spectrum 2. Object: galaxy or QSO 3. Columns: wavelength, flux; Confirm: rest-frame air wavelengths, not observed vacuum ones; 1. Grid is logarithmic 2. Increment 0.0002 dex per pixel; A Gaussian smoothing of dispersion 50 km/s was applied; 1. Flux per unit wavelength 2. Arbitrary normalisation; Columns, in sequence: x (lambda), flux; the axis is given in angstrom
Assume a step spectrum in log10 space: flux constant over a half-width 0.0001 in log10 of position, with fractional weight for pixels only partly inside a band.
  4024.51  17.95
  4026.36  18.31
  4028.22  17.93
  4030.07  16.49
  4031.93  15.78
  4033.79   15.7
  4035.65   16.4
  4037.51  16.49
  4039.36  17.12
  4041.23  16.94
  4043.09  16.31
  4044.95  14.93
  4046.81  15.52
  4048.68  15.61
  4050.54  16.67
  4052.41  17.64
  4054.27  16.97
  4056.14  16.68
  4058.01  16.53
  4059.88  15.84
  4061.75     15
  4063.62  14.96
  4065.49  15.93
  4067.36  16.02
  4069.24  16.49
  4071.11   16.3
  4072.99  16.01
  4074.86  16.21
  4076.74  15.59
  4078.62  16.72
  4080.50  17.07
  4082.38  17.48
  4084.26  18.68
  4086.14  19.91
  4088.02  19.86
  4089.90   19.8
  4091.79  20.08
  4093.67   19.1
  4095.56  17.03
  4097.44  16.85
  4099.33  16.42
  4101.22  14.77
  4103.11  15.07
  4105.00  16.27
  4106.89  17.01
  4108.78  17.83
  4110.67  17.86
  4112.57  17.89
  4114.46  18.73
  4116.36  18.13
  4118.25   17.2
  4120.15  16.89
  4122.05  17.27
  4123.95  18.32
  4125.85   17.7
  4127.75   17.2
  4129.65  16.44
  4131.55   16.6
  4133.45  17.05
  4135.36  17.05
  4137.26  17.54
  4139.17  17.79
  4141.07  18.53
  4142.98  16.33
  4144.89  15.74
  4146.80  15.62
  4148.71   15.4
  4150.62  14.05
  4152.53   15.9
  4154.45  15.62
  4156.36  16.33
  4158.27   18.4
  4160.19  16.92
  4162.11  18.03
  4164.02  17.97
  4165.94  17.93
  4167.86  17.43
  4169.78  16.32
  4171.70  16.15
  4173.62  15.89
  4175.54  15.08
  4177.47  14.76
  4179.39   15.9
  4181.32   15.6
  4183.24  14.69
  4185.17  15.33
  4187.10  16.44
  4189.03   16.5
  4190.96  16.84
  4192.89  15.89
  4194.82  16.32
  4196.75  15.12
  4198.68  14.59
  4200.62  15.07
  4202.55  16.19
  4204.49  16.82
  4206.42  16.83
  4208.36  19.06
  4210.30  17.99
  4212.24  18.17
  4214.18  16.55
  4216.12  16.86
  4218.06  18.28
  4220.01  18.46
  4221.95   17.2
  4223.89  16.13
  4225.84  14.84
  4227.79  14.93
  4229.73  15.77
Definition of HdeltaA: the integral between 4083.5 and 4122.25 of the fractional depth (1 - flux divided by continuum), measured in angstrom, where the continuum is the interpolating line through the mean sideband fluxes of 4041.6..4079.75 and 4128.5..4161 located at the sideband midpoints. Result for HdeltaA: -3.4 angstrom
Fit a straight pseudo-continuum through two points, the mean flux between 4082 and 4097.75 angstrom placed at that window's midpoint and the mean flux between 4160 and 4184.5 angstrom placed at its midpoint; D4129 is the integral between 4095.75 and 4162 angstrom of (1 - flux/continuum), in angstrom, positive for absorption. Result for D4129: 3.0 angstrom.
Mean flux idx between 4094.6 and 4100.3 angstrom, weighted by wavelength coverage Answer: 16.8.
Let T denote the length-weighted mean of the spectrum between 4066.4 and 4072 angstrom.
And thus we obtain 16.3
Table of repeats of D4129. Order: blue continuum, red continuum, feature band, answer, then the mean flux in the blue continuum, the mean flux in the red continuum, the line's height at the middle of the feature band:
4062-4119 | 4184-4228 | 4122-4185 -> 1.11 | 17.2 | 16.6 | 16.9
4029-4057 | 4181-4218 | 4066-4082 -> 0.04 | 16.4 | 16.4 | 16.4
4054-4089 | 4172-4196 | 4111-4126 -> -1.31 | 16.8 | 15.8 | 16.3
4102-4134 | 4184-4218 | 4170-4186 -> 1.22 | 17.3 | 16.5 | 16.7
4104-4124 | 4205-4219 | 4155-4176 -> 0.75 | 17.5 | 17.7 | 17.6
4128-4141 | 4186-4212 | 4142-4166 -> 0.77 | 17.2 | 16.5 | 17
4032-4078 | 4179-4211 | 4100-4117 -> -0.91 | 16.2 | 16.2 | 16.2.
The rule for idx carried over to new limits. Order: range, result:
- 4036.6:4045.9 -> 16.4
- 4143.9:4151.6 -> 15.2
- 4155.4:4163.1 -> 17.4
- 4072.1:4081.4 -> 16.3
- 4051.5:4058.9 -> 17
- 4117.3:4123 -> 17.1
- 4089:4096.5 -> 19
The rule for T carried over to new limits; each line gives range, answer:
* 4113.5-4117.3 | 18.4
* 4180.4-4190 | 15.7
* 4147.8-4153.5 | 15.1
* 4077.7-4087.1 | 18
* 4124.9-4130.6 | 17.1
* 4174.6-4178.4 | 14.9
